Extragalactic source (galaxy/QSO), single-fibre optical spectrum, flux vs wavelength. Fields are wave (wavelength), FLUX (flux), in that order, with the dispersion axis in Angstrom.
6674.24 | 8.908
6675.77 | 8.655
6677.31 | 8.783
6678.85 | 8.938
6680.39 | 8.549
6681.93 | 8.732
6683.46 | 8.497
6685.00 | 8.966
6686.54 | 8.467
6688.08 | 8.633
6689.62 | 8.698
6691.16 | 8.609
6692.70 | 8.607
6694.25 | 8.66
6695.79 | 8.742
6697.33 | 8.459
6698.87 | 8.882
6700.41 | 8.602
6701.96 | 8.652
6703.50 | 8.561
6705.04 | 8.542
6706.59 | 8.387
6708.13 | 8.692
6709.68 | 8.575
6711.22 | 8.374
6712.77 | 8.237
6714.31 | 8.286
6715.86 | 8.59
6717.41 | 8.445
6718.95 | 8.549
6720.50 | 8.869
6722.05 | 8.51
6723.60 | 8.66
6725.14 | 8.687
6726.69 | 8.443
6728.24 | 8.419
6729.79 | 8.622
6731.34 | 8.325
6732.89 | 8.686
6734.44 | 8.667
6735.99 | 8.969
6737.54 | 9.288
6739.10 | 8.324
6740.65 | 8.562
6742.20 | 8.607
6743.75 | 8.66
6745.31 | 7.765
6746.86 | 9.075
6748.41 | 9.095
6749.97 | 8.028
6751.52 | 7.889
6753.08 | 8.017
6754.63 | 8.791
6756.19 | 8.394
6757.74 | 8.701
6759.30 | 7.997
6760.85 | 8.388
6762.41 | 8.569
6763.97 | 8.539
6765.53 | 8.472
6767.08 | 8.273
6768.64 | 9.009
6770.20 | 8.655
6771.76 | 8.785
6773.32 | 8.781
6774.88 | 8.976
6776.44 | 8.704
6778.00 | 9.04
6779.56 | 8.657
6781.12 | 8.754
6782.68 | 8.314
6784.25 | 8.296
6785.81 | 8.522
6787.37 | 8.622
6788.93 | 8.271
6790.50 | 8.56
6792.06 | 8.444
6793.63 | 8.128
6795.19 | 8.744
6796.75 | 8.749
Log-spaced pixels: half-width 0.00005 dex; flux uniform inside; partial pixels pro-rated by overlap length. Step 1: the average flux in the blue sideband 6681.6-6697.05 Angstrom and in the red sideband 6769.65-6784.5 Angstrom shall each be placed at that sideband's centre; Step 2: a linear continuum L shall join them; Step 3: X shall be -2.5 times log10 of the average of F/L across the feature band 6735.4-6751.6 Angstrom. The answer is 0.01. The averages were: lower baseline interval 8.65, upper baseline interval 8.71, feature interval 8.59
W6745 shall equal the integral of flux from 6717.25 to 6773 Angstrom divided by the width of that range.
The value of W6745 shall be 8.55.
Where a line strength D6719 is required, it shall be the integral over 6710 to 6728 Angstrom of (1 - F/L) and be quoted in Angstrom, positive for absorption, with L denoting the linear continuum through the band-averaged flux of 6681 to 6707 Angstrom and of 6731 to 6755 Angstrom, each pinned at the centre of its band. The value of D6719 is 0.16 Angstrom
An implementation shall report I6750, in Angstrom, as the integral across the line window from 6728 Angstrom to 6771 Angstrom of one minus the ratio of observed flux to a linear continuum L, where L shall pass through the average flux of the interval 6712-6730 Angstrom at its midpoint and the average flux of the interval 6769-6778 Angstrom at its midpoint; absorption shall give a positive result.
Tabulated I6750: 0.7 Angstrom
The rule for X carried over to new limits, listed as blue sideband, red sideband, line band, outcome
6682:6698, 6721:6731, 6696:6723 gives 0.01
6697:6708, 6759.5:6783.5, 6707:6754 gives 0.01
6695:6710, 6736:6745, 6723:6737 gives 0.00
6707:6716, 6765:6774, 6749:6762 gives 0.04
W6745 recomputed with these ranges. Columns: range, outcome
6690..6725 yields 8.57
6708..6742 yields 8.58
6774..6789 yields 8.64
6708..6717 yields 8.44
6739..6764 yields 8.44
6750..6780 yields 8.55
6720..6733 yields 8.57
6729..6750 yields 8.64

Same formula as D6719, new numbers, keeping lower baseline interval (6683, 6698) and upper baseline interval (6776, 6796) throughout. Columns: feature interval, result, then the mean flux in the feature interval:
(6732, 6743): -0.2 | 8.73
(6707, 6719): 0.2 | 8.46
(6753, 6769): 0.2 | 8.48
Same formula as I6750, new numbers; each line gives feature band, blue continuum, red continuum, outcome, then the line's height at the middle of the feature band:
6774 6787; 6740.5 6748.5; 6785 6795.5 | -0.3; 8.49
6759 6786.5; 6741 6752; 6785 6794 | -0.5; 8.45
